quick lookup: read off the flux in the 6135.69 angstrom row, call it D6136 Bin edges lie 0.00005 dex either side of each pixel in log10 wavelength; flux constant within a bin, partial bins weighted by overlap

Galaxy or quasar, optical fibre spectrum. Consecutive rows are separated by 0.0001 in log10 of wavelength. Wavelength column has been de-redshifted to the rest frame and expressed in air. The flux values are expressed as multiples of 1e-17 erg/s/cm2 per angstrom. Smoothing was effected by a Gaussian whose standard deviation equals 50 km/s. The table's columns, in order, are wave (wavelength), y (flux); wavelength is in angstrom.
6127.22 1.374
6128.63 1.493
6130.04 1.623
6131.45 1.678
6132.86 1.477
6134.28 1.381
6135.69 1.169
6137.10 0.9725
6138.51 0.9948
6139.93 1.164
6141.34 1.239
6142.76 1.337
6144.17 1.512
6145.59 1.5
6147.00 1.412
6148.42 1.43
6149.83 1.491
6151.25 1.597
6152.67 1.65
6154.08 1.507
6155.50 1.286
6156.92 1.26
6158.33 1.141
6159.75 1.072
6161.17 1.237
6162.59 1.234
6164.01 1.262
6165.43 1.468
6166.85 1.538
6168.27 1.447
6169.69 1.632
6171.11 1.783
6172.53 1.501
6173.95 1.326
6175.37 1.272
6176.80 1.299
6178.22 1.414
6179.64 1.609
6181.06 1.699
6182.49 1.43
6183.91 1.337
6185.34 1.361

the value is 1.169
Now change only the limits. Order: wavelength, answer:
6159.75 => 1.072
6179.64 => 1.609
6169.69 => 1.632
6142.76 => 1.337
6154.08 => 1.507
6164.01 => 1.262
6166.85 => 1.538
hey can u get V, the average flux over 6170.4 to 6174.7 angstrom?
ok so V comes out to 1.54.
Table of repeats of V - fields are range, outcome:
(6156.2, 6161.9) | 1.18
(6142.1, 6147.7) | 1.44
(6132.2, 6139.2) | 1.2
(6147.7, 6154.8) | 1.53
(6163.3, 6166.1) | 1.36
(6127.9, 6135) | 1.53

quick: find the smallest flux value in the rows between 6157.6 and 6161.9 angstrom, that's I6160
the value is 1.072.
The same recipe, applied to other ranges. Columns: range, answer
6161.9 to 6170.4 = 1.234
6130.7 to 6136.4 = 1.169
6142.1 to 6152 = 1.337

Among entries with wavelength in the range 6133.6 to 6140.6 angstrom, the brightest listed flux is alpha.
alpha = 1.381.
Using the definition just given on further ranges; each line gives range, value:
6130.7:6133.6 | 1.678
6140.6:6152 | 1.597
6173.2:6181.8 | 1.699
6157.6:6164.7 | 1.262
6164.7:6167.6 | 1.538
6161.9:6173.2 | 1.783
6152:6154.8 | 1.65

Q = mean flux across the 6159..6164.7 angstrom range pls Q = 1.2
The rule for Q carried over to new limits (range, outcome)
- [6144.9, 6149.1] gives 1.45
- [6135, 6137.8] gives 1.07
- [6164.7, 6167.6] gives 1.5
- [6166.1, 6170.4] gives 1.54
